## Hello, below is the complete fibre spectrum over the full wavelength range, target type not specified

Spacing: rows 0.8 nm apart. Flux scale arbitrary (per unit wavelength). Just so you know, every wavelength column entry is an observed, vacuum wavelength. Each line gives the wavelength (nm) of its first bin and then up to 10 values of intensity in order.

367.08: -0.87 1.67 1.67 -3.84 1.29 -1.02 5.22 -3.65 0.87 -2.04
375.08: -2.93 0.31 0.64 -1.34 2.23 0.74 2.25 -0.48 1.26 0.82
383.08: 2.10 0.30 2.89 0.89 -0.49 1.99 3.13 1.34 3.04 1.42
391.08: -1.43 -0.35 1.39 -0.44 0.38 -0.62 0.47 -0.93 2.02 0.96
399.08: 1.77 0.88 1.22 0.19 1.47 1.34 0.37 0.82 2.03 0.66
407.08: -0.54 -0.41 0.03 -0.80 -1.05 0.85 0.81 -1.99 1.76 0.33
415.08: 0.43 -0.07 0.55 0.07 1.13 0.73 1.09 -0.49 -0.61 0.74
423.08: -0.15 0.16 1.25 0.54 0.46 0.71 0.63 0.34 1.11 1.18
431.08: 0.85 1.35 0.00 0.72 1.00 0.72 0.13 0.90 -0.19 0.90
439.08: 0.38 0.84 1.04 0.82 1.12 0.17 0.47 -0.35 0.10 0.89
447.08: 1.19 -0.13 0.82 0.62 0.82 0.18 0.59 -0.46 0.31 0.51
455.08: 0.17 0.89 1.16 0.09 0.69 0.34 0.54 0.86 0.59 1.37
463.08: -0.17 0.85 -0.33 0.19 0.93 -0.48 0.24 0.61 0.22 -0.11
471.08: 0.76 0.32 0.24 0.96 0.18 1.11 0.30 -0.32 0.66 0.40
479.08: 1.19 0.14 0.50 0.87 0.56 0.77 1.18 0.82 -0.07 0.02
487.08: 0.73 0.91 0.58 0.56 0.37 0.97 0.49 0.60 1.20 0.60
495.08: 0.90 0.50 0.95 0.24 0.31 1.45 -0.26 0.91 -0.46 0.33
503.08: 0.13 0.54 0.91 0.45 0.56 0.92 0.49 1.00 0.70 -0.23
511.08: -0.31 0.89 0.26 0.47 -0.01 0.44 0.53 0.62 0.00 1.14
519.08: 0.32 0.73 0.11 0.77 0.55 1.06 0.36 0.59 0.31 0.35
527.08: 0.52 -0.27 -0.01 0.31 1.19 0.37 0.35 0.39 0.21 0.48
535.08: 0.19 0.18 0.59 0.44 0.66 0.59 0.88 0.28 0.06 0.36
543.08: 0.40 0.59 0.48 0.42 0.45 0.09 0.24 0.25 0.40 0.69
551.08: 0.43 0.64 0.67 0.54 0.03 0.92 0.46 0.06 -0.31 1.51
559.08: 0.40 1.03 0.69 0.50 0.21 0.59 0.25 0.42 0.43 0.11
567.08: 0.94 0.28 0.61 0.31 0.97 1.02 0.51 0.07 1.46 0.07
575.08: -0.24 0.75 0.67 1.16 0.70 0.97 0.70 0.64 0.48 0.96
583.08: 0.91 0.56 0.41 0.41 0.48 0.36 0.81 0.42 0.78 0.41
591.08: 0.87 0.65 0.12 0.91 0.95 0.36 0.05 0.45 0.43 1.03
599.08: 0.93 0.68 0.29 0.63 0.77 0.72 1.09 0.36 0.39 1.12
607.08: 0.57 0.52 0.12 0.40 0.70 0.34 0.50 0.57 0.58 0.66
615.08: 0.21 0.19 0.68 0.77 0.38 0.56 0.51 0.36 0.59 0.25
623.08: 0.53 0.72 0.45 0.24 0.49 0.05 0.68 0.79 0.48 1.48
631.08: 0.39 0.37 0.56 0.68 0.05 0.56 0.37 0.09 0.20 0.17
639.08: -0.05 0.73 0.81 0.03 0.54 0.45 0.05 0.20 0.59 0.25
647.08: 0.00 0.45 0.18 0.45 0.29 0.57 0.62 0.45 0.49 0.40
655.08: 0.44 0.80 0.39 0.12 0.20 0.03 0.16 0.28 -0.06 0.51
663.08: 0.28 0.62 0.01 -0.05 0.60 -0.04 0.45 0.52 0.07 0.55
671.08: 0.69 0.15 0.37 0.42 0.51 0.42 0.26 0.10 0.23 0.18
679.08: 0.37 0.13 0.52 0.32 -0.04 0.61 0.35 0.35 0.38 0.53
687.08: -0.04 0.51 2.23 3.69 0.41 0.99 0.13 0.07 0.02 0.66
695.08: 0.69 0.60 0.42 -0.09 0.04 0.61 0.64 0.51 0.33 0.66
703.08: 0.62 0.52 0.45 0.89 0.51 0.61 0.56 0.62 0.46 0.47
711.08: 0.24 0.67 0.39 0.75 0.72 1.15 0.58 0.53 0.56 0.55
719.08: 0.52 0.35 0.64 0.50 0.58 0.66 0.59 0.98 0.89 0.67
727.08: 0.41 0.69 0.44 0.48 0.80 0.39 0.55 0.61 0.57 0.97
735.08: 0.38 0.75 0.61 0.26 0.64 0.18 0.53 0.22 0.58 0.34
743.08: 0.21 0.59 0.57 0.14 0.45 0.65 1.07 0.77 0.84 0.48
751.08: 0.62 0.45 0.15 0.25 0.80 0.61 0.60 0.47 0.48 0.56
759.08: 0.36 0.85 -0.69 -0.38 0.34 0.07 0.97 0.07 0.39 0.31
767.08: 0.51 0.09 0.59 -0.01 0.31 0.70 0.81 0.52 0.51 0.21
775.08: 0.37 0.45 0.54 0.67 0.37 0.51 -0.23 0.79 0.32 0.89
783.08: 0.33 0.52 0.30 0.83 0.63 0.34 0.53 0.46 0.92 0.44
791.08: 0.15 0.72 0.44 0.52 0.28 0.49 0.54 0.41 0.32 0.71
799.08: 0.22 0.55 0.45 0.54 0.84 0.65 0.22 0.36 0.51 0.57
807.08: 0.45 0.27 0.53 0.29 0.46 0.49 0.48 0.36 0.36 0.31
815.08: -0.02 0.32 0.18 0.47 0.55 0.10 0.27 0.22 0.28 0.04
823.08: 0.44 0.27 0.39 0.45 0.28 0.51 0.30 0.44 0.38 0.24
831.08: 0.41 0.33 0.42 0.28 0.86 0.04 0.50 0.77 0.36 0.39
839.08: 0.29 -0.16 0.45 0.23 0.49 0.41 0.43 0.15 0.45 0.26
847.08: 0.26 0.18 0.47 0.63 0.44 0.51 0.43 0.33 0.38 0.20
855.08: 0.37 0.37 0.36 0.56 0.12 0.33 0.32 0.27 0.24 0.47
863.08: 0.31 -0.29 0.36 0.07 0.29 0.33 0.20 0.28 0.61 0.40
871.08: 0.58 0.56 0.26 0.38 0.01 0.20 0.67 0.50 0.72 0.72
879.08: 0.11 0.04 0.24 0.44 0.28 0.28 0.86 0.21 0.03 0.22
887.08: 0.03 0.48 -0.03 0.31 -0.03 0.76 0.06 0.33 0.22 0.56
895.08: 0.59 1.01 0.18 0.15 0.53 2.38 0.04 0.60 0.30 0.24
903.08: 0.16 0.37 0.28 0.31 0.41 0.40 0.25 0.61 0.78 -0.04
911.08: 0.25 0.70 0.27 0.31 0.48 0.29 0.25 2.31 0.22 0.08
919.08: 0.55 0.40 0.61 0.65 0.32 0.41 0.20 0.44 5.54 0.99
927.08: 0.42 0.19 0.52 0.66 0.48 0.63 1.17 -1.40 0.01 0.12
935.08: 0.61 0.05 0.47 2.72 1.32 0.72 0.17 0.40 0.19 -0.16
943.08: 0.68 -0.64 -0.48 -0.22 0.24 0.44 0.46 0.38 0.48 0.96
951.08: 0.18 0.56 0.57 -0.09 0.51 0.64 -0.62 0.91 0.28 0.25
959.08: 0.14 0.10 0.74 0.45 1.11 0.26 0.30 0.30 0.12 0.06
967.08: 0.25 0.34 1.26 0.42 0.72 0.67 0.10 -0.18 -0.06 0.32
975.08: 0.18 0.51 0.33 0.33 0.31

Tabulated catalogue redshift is 0.848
